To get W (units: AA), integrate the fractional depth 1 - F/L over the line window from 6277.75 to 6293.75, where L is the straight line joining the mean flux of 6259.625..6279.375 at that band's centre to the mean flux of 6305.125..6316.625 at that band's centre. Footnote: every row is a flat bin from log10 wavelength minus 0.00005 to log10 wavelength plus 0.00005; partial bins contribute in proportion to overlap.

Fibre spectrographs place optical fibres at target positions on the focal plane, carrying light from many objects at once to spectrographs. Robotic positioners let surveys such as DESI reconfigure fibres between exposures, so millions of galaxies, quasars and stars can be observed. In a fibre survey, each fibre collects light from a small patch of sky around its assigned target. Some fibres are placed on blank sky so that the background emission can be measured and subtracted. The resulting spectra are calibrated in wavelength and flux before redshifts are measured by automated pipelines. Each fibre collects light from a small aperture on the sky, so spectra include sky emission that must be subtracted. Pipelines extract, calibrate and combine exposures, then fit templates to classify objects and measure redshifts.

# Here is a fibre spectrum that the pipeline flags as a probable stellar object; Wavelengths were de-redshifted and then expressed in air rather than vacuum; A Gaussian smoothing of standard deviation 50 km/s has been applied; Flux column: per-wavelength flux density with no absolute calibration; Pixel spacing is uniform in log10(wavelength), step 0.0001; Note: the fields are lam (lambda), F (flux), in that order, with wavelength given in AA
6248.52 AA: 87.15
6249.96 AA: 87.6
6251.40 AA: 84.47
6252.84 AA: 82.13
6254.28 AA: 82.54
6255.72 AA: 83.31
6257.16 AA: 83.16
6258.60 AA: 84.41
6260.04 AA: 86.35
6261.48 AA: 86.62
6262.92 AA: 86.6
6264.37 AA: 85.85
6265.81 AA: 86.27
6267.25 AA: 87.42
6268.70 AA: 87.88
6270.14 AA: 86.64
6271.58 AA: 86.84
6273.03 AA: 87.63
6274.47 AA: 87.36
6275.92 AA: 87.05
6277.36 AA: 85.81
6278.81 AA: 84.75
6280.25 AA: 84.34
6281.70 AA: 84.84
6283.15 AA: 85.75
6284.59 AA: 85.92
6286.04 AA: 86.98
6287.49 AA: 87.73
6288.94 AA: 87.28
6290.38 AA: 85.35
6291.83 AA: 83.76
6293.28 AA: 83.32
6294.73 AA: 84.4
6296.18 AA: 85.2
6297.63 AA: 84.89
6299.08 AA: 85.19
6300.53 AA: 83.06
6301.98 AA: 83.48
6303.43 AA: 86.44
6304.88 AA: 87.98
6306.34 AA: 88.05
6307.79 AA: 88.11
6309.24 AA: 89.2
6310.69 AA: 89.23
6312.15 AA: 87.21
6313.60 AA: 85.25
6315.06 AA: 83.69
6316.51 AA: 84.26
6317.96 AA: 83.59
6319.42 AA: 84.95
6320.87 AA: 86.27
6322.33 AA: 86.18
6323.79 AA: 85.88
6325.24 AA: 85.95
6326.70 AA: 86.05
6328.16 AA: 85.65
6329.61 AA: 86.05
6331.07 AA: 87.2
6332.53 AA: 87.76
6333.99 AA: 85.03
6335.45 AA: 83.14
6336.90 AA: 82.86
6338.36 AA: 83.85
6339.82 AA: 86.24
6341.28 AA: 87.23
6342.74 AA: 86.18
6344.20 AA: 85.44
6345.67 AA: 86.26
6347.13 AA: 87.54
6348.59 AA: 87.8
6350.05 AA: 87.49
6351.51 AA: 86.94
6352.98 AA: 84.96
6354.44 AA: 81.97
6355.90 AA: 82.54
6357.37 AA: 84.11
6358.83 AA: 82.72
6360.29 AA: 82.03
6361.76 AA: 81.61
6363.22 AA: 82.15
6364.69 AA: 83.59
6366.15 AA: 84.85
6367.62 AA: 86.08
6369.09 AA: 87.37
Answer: 0.24 AA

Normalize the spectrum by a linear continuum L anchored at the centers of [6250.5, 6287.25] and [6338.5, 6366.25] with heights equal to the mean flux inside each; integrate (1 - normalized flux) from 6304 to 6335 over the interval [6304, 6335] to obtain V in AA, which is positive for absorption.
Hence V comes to -0.4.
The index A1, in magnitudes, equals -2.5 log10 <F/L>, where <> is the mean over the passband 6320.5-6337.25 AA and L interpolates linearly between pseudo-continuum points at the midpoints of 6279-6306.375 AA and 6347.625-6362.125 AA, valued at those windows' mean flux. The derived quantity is -0.012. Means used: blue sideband 85.4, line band 85.7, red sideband 84.3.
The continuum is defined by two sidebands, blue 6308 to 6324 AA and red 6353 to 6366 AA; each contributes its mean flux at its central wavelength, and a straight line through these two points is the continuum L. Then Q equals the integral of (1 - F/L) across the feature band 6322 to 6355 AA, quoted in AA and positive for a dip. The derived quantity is -0.6 AA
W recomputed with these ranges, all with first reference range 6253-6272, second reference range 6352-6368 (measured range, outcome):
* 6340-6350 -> -0.4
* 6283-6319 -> -0.5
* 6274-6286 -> -0.1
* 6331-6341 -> -0.1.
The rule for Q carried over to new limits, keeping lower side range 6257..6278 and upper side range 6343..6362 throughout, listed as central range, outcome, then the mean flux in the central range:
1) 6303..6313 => -0.3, 88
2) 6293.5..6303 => 0.2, 84.4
